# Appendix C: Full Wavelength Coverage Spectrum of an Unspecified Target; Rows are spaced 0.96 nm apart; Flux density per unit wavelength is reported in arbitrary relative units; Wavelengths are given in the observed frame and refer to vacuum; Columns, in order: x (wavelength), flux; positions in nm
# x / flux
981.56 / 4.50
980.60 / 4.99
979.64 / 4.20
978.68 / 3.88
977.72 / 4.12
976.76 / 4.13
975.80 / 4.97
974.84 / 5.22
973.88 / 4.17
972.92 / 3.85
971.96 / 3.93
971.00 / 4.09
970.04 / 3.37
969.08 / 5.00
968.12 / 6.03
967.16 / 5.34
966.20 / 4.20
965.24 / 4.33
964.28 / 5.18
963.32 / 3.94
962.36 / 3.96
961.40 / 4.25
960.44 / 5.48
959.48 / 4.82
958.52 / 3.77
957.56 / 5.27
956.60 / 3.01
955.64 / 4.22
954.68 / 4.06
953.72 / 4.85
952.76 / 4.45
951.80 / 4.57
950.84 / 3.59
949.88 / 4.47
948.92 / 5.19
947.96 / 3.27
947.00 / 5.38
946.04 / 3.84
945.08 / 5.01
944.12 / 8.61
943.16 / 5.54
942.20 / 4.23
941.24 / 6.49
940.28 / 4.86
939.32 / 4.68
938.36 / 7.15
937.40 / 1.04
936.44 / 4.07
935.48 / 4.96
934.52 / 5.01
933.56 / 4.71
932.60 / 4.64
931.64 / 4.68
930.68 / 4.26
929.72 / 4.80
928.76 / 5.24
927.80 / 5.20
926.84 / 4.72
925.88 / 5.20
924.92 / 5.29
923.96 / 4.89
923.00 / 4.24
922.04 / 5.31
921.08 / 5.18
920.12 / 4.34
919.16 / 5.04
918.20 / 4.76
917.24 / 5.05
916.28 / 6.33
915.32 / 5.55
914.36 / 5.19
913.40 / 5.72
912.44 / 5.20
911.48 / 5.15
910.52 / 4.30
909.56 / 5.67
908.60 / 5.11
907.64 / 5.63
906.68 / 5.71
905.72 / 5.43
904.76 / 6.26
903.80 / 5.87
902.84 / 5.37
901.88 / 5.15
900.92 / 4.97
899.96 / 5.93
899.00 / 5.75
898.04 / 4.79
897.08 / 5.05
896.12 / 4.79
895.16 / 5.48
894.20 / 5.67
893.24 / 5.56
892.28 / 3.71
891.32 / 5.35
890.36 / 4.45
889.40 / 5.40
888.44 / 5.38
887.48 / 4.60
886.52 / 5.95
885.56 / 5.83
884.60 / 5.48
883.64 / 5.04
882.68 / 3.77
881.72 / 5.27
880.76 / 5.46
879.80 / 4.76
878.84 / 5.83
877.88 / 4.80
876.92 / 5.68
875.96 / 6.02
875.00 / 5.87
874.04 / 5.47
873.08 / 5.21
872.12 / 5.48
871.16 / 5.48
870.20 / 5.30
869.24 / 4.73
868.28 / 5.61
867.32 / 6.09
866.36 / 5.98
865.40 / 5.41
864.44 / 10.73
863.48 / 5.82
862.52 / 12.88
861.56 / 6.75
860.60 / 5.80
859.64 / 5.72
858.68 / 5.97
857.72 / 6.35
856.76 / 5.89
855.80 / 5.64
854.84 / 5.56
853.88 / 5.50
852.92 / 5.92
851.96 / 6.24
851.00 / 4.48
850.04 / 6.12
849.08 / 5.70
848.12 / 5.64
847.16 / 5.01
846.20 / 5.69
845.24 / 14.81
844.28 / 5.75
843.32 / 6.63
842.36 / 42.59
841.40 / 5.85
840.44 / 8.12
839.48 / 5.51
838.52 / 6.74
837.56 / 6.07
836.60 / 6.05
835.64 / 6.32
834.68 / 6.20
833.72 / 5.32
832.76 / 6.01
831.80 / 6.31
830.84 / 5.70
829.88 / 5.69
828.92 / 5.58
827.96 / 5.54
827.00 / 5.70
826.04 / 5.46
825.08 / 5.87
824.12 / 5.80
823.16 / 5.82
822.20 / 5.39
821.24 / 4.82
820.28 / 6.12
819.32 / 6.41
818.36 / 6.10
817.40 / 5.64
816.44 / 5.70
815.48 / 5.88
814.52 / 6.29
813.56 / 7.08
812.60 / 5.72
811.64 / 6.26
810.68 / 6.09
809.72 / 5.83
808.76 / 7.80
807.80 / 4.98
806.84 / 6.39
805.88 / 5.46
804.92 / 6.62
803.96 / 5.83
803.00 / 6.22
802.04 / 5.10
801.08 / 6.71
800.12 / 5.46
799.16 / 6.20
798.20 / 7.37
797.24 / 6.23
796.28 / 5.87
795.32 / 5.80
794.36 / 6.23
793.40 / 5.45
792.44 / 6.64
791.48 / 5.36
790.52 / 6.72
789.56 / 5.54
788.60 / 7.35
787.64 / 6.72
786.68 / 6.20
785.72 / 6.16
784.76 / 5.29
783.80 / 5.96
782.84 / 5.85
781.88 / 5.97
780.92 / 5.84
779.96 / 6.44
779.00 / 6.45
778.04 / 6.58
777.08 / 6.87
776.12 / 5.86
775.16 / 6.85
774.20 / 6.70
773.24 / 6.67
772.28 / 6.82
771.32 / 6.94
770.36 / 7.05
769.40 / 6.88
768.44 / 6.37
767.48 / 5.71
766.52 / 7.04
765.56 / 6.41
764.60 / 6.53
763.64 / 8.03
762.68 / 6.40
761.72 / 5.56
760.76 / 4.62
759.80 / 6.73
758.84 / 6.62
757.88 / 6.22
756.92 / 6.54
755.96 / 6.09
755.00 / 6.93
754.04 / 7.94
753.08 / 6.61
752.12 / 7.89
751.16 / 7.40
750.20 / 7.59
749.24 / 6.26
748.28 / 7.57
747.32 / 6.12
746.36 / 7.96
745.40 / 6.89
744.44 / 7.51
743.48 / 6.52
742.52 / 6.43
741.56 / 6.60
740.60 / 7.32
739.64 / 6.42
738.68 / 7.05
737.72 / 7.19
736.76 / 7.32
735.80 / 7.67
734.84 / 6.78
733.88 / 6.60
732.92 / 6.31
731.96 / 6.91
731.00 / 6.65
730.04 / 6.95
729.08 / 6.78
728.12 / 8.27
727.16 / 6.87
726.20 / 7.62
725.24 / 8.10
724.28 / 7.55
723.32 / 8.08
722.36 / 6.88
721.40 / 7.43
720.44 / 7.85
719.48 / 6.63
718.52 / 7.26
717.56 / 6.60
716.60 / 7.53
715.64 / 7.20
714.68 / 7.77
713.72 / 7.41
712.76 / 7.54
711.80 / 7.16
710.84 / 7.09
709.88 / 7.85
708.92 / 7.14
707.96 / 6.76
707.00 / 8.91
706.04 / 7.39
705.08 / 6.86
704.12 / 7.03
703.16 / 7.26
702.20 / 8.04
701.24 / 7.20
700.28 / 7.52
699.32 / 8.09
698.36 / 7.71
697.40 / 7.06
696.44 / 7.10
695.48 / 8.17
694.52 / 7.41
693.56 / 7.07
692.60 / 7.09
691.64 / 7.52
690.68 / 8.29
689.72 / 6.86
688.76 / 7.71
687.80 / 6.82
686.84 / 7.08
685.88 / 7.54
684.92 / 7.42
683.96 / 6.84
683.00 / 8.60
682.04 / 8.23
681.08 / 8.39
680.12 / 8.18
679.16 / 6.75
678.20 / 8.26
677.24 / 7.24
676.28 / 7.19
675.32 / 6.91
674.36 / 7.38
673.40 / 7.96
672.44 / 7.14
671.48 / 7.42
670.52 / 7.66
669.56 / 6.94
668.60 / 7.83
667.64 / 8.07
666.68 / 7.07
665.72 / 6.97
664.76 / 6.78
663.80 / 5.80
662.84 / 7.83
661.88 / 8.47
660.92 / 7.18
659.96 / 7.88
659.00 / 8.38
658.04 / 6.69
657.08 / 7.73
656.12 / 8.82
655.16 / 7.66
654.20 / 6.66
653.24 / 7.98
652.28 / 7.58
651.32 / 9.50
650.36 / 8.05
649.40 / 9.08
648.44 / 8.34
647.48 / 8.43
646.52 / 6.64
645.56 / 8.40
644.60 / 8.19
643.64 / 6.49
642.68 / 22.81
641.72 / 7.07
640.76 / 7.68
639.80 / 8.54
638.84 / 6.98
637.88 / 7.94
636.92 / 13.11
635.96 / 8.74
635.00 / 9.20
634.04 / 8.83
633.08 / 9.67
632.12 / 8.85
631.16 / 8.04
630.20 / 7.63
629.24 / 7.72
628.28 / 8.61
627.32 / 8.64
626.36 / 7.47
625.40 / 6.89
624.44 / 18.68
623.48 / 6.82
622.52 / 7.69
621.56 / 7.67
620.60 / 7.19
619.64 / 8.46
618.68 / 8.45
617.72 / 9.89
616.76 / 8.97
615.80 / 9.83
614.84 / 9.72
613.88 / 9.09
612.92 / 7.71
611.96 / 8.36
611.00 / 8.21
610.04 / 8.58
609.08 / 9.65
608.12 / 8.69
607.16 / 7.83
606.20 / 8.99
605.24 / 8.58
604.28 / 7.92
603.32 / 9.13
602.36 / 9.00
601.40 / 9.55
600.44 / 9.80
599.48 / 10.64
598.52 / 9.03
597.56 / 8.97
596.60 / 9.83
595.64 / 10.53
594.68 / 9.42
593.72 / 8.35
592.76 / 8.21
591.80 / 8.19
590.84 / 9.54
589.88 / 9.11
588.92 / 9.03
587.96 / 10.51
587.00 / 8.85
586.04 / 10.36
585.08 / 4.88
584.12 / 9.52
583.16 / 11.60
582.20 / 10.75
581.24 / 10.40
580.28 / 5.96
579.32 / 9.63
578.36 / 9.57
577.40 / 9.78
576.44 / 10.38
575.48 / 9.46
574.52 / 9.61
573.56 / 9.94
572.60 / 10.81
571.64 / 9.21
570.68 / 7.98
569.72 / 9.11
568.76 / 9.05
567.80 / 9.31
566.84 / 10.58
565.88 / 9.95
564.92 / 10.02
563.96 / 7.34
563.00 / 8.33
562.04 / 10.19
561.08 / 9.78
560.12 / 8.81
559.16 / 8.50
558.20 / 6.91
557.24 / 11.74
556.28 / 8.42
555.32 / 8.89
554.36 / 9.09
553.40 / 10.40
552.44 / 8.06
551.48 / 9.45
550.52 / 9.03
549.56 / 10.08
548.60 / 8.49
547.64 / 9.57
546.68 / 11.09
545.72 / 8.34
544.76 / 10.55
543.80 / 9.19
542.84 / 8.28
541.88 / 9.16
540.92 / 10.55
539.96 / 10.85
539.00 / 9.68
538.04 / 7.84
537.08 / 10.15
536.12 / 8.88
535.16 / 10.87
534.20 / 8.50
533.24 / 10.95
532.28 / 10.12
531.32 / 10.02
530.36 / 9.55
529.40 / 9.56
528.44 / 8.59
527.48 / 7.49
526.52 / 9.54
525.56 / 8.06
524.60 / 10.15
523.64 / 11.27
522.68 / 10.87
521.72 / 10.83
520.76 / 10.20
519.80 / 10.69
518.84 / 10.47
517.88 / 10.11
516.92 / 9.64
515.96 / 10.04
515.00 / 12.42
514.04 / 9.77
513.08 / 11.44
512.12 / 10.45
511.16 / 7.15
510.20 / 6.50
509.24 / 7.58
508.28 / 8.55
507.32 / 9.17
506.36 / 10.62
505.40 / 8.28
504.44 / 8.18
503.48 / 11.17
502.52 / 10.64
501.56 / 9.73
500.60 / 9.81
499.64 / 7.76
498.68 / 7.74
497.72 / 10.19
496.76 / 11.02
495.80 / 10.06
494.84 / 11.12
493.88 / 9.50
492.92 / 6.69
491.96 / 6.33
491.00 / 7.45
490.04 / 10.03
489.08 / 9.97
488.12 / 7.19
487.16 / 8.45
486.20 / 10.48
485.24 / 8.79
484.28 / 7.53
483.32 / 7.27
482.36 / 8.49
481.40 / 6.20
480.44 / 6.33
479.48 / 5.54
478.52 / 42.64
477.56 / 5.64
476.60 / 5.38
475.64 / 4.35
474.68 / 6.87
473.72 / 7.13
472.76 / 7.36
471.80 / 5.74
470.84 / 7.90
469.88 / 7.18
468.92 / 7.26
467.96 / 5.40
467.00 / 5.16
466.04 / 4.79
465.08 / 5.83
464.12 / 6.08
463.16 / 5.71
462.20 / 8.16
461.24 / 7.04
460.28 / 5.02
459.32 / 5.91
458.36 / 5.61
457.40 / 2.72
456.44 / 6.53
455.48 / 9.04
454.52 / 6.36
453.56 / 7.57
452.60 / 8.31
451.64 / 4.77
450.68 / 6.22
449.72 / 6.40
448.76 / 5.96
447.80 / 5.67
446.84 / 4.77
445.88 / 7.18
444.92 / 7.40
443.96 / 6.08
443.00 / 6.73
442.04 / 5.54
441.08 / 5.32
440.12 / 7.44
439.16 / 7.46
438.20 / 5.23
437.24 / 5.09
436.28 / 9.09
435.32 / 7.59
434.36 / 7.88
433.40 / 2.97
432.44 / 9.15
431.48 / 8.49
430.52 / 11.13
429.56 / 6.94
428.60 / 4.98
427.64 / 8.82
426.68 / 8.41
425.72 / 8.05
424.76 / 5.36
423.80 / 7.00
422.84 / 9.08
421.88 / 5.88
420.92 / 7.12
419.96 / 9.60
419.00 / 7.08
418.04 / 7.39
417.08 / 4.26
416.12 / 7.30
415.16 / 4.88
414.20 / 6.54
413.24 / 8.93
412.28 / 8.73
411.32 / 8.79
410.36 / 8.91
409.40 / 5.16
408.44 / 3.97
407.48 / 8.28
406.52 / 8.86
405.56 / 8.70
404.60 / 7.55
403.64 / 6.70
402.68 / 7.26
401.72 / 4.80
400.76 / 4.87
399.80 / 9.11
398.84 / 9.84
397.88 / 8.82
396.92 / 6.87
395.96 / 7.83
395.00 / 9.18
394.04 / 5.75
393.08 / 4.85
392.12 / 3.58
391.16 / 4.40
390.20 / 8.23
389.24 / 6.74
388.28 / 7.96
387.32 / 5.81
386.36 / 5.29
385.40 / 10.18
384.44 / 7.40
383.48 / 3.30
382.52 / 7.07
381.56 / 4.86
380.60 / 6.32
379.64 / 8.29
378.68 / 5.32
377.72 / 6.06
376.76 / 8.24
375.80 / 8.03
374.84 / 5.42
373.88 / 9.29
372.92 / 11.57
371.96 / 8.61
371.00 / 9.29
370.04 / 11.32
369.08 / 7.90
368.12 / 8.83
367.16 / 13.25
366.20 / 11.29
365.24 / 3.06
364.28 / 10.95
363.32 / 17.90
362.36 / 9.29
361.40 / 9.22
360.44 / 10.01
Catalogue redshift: 0.28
